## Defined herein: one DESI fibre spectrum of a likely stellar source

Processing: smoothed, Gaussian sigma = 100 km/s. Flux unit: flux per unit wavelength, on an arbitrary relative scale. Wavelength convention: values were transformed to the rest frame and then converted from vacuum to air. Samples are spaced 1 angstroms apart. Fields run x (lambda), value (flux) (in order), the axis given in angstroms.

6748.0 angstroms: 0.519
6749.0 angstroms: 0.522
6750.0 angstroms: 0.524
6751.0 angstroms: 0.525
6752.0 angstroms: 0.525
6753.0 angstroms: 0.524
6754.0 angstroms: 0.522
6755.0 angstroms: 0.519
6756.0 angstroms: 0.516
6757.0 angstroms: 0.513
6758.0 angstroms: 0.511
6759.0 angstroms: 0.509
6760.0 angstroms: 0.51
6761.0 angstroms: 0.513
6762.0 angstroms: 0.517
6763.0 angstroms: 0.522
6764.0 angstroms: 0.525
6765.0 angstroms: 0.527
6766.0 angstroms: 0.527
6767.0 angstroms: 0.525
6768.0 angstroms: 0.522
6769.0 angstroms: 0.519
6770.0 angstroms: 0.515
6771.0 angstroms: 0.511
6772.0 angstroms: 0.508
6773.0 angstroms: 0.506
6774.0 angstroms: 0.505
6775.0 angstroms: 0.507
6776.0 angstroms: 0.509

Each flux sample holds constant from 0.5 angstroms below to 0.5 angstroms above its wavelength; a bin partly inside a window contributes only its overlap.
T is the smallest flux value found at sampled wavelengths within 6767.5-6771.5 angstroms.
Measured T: 0.511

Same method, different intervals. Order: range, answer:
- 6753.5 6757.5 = 0.513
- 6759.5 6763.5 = 0.51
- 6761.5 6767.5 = 0.517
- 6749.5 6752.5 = 0.524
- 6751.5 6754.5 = 0.522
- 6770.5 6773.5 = 0.506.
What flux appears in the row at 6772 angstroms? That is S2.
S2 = 0.508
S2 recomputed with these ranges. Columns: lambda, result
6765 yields 0.527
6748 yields 0.519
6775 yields 0.507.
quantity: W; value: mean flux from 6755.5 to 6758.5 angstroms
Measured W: 0.513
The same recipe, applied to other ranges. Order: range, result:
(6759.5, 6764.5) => 0.517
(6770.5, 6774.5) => 0.508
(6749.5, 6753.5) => 0.524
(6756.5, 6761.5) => 0.511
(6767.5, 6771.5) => 0.517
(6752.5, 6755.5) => 0.522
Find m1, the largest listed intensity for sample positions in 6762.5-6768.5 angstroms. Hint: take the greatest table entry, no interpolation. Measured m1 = 0.527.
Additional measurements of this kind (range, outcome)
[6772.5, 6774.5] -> 0.506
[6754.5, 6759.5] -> 0.519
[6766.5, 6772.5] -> 0.525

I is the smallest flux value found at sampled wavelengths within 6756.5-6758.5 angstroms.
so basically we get 0.511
